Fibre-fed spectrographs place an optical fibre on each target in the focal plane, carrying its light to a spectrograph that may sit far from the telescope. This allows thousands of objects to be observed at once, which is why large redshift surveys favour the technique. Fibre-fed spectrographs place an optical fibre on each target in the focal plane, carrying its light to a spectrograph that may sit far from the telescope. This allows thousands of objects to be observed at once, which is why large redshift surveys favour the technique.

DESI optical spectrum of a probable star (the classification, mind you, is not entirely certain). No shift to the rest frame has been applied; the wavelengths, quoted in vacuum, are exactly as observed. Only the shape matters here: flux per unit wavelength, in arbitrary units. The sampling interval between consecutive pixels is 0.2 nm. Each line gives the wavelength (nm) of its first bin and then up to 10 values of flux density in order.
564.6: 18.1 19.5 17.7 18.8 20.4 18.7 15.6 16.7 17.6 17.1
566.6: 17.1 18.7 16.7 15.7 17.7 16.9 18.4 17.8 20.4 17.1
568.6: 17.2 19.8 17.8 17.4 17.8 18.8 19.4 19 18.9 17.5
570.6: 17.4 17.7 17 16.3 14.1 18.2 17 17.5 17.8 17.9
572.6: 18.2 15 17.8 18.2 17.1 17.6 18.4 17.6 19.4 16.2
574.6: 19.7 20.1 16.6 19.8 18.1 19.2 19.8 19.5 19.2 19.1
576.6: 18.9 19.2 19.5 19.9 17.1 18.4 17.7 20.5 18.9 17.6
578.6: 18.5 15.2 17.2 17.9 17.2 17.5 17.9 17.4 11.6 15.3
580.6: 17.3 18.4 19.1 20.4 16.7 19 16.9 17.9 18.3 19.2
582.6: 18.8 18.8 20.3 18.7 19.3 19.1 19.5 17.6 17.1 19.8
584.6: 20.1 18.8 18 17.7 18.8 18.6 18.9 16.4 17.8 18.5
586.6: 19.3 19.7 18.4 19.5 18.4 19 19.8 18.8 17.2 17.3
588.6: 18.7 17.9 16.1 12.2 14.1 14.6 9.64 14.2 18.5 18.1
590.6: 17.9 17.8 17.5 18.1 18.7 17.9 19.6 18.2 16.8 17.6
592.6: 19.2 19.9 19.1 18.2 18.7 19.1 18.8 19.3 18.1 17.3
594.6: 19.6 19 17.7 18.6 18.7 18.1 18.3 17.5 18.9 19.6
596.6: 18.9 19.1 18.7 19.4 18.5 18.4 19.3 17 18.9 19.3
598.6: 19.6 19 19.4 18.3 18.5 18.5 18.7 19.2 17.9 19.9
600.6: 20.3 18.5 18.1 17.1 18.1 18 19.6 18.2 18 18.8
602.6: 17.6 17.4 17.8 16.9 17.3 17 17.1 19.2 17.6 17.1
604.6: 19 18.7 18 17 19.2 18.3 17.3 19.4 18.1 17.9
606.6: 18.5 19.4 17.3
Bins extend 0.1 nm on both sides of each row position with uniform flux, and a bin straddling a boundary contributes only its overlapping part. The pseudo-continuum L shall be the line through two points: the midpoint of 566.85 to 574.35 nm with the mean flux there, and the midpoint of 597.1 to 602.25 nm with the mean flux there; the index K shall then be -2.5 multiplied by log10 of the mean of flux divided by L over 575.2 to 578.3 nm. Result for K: -0.066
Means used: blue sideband 17.7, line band 19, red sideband 18.7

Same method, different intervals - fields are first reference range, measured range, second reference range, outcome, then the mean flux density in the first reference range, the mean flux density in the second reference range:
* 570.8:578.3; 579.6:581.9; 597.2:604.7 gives 0.06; 18.2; 18.4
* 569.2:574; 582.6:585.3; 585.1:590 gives -0.09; 17.6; 17.3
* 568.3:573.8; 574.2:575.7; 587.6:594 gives -0.06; 17.6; 17.5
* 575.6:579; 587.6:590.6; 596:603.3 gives 0.14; 18.7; 18.6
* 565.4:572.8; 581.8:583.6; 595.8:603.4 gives -0.05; 17.6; 18.5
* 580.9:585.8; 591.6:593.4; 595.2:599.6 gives 0.01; 18.7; 18.7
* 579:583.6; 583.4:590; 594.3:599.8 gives 0.03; 17.9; 18.7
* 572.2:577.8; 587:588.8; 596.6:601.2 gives 0.00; 18.4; 18.8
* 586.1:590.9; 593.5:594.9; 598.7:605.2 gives -0.06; 17.2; 18.3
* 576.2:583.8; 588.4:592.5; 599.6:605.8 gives 0.09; 18.2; 18.2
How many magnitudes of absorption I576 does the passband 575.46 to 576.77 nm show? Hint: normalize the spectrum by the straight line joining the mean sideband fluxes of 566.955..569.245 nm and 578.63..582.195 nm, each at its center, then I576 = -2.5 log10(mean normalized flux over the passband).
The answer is -0.11 mag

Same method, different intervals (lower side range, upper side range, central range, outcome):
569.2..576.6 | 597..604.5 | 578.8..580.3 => 0.10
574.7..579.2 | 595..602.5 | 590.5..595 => 0.01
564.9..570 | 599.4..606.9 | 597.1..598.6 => -0.03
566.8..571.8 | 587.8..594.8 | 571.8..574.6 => 0.00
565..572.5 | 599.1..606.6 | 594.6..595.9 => -0.02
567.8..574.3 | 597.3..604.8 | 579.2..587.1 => -0.01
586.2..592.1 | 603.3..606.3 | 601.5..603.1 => -0.01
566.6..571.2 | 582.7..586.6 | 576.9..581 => 0.05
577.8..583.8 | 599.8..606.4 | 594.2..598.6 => -0.03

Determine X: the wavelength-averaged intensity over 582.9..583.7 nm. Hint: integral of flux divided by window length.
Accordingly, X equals 19.4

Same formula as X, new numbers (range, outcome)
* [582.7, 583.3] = 19.3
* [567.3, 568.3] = 18.2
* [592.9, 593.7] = 18.8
